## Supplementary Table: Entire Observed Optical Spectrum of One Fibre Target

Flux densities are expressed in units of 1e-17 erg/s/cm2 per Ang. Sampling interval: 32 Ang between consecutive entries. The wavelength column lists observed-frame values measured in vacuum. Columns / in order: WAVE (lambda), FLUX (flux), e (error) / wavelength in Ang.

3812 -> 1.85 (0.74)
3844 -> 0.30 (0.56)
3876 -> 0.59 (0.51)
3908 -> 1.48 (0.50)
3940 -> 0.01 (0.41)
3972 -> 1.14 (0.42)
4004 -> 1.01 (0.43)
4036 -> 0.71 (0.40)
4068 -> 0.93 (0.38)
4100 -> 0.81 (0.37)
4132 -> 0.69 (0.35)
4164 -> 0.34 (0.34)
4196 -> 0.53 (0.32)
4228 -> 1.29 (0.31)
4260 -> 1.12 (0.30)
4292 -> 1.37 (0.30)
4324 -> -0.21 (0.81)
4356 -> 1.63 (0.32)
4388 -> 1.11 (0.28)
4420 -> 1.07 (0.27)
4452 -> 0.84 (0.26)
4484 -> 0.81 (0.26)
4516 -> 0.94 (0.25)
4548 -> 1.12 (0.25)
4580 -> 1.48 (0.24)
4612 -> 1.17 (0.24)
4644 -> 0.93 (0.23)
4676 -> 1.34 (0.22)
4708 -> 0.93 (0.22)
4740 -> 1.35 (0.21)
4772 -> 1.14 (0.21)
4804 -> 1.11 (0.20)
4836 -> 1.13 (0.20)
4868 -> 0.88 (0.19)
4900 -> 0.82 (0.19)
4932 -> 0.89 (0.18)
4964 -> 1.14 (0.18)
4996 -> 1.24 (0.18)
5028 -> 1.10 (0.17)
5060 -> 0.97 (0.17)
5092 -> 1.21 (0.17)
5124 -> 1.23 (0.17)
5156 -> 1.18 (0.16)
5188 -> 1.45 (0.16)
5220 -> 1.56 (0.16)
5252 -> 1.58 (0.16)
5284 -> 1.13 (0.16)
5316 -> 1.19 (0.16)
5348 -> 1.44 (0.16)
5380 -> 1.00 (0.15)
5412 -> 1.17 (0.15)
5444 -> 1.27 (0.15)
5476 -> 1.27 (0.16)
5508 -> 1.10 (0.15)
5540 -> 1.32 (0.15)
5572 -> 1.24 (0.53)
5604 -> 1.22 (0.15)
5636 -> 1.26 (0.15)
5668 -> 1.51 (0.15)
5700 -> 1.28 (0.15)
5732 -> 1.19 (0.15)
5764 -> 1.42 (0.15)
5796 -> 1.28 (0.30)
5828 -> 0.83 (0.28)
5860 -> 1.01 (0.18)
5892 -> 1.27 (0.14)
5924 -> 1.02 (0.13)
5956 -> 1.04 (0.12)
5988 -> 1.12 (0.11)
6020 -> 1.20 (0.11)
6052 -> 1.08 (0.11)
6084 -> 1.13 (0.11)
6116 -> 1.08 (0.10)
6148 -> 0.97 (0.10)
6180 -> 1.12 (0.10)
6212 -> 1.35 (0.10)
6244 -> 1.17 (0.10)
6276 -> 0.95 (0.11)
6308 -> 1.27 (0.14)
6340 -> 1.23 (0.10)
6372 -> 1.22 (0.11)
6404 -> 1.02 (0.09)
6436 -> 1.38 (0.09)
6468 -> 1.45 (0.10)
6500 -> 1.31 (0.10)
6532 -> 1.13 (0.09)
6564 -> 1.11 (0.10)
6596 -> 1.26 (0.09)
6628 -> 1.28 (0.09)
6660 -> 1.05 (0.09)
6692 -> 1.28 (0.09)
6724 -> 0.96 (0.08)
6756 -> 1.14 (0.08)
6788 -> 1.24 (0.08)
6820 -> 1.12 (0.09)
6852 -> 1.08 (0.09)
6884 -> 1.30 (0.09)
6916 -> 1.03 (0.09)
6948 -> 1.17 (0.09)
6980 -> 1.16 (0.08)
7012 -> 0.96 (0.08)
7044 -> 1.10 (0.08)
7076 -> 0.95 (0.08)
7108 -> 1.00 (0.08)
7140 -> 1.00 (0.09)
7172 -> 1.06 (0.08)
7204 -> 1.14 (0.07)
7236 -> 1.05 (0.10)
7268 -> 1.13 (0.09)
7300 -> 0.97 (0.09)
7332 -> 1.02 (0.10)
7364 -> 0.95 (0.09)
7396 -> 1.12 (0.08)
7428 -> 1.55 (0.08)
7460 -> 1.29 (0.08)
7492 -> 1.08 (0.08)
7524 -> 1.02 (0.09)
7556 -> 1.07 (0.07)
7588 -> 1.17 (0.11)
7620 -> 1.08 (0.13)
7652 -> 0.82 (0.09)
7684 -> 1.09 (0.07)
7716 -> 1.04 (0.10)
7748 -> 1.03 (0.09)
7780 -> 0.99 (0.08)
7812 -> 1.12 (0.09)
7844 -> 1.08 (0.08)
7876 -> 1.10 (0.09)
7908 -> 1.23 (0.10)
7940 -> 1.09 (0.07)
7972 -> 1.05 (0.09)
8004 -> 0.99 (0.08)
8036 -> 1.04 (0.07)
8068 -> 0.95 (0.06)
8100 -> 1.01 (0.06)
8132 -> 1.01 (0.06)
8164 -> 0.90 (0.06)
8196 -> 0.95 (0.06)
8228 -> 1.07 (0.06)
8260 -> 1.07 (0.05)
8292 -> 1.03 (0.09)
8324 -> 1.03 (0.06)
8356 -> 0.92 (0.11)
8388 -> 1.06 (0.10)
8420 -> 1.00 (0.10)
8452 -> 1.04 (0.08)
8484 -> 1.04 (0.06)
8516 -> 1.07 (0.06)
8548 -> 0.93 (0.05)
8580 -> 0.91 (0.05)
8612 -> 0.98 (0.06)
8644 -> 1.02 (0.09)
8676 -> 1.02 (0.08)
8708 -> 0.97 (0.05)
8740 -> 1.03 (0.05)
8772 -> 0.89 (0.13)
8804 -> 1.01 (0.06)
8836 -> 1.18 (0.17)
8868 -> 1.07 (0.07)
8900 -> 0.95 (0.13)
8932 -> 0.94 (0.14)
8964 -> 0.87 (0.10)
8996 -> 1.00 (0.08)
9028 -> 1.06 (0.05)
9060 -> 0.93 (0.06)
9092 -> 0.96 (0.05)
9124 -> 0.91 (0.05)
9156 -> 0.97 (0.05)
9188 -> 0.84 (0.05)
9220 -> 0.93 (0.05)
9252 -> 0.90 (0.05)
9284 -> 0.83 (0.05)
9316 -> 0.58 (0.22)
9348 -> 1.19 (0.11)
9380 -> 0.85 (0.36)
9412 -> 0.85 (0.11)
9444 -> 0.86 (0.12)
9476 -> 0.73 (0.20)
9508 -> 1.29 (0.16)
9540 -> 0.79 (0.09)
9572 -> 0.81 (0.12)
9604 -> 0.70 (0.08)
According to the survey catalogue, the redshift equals 0.131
